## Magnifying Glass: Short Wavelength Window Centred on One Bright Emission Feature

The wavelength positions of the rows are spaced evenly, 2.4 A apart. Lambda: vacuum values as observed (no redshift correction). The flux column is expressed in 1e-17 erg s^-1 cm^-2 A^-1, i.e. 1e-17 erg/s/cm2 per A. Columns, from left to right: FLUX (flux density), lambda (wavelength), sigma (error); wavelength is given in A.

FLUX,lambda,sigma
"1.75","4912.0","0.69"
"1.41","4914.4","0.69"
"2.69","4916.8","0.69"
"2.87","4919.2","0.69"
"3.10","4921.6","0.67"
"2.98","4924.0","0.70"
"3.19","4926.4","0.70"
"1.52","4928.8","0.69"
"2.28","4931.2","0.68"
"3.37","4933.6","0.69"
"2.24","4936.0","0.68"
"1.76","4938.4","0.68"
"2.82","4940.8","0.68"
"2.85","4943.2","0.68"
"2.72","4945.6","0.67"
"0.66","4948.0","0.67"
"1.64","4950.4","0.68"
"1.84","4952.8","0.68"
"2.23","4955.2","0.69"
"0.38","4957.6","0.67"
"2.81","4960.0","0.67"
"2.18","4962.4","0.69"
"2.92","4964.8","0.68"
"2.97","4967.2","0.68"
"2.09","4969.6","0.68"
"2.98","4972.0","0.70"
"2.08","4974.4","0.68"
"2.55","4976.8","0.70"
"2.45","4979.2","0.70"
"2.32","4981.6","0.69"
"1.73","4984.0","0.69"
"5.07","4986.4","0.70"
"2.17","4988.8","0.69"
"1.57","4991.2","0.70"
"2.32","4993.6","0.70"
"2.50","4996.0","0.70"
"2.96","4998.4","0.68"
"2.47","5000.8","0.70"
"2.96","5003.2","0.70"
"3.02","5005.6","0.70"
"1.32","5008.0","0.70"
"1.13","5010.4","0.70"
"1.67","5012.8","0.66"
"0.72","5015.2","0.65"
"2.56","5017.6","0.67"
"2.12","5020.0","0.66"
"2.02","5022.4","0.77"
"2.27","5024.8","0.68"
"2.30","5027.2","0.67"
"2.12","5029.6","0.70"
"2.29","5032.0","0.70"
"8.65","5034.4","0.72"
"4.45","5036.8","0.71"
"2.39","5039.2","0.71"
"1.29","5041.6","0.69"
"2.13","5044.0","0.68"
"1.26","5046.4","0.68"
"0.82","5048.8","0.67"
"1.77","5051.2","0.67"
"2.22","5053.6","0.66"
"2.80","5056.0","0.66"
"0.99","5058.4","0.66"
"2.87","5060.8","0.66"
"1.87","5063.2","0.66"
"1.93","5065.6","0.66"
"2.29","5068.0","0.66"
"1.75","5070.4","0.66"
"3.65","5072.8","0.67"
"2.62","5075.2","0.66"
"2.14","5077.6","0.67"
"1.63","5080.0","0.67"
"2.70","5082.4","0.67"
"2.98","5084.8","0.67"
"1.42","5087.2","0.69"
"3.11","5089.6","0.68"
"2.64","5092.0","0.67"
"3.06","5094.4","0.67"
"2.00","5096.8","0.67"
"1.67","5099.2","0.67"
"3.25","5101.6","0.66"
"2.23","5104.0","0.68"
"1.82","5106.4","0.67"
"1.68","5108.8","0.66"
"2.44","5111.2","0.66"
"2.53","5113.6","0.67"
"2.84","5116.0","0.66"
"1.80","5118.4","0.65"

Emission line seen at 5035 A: [O III]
